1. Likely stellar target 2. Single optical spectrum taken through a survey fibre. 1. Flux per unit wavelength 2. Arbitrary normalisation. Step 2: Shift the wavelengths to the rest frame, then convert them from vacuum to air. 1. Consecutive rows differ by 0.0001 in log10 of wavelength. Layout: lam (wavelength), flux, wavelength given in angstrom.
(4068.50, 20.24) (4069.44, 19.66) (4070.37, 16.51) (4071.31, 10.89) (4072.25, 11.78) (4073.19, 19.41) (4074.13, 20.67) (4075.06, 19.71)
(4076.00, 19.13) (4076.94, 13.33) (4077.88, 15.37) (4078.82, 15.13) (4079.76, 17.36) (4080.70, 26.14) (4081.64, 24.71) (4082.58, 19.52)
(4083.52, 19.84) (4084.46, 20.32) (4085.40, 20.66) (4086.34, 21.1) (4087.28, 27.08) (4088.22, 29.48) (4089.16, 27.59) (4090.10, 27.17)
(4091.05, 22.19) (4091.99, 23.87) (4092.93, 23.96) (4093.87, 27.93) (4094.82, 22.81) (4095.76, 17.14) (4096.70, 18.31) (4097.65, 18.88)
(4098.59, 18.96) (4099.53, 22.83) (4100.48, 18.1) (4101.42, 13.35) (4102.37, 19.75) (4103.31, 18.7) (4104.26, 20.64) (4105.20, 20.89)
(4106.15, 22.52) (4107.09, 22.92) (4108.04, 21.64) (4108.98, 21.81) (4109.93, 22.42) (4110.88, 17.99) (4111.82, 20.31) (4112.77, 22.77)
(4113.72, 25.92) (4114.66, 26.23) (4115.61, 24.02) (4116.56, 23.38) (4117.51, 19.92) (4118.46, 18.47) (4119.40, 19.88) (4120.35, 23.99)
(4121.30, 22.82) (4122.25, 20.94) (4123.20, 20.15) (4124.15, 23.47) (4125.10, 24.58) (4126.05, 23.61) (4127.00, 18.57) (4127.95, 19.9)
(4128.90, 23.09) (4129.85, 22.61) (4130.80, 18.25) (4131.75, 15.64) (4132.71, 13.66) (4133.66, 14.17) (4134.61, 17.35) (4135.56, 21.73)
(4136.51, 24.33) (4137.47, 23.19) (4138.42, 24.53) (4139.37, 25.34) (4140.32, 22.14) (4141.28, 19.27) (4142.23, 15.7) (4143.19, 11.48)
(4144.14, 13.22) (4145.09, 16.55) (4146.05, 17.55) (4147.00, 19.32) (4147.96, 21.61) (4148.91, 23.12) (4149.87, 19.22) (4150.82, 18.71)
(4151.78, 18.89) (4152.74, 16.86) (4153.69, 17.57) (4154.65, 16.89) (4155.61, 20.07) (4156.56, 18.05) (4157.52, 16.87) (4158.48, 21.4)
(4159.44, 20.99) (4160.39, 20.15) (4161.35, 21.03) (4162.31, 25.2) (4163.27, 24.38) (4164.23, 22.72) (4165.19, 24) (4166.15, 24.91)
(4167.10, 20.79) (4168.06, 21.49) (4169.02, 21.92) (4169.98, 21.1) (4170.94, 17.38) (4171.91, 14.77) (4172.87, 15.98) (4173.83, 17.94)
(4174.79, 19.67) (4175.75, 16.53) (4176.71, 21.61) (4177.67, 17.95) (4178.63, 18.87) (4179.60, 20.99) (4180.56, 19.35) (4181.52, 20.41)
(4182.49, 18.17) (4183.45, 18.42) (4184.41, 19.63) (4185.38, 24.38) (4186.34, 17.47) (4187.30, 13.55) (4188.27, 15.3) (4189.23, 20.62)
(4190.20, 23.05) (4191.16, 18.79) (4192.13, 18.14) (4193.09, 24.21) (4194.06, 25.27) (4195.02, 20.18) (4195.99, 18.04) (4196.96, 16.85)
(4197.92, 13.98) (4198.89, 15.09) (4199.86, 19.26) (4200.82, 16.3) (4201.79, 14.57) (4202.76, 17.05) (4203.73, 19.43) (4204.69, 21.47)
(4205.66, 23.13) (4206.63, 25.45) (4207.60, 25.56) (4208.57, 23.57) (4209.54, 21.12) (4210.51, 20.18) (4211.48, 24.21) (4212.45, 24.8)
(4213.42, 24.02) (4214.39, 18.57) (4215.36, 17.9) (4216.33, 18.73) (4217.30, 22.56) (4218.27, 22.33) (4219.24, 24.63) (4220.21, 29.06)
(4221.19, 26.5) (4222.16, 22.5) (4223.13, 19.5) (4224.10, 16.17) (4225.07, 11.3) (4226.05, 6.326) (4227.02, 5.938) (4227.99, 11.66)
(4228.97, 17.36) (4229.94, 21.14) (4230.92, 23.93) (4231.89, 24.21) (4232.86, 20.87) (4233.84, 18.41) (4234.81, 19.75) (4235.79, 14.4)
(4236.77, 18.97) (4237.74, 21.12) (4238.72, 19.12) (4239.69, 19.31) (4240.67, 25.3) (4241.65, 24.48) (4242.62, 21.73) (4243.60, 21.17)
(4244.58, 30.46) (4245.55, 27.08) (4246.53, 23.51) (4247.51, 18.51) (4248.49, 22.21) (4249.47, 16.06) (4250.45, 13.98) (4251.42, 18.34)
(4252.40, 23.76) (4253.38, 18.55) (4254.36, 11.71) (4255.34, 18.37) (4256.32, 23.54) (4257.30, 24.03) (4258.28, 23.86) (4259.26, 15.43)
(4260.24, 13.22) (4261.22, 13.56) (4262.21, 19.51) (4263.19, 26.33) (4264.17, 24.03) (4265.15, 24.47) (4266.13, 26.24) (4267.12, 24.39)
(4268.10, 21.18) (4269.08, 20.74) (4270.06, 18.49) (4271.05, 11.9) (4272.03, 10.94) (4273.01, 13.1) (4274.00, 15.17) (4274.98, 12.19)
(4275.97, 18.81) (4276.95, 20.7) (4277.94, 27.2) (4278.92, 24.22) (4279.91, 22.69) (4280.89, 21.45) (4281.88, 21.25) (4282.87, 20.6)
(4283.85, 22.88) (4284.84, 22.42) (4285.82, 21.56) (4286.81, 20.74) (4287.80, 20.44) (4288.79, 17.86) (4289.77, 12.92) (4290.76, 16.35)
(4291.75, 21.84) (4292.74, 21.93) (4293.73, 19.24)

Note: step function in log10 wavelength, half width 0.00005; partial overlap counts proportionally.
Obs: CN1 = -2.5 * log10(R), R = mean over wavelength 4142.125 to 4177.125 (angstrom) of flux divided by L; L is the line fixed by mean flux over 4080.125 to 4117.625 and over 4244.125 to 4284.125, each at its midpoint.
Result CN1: 0.11 mag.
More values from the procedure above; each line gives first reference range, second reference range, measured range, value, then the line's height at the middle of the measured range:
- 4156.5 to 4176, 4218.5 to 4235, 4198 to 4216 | -0.06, 19.3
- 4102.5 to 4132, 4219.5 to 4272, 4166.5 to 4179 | 0.10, 20.8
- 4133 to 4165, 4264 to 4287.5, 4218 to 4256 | 0.02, 20.1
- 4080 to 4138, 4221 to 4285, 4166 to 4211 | 0.05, 20.5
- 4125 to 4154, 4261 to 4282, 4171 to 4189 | 0.07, 19.6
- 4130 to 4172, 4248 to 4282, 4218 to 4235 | 0.03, 19.5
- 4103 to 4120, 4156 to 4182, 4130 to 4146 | 0.14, 21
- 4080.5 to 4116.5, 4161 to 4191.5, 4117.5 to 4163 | 0.06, 20.9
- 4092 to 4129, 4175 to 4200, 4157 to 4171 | -0.10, 19.8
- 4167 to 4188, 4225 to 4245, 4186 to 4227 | -0.04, 19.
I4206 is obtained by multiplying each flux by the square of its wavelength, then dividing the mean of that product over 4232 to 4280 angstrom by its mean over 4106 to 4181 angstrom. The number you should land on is 1.04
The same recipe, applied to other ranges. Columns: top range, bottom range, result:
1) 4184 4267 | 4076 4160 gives 1.03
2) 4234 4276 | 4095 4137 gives 1.02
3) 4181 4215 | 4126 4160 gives 1.07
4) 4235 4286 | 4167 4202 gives 1.11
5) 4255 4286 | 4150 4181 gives 1.07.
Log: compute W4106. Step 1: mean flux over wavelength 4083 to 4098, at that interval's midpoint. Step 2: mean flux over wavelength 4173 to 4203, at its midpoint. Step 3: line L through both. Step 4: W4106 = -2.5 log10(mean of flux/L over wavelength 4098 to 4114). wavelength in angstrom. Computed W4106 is 0.09 mag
